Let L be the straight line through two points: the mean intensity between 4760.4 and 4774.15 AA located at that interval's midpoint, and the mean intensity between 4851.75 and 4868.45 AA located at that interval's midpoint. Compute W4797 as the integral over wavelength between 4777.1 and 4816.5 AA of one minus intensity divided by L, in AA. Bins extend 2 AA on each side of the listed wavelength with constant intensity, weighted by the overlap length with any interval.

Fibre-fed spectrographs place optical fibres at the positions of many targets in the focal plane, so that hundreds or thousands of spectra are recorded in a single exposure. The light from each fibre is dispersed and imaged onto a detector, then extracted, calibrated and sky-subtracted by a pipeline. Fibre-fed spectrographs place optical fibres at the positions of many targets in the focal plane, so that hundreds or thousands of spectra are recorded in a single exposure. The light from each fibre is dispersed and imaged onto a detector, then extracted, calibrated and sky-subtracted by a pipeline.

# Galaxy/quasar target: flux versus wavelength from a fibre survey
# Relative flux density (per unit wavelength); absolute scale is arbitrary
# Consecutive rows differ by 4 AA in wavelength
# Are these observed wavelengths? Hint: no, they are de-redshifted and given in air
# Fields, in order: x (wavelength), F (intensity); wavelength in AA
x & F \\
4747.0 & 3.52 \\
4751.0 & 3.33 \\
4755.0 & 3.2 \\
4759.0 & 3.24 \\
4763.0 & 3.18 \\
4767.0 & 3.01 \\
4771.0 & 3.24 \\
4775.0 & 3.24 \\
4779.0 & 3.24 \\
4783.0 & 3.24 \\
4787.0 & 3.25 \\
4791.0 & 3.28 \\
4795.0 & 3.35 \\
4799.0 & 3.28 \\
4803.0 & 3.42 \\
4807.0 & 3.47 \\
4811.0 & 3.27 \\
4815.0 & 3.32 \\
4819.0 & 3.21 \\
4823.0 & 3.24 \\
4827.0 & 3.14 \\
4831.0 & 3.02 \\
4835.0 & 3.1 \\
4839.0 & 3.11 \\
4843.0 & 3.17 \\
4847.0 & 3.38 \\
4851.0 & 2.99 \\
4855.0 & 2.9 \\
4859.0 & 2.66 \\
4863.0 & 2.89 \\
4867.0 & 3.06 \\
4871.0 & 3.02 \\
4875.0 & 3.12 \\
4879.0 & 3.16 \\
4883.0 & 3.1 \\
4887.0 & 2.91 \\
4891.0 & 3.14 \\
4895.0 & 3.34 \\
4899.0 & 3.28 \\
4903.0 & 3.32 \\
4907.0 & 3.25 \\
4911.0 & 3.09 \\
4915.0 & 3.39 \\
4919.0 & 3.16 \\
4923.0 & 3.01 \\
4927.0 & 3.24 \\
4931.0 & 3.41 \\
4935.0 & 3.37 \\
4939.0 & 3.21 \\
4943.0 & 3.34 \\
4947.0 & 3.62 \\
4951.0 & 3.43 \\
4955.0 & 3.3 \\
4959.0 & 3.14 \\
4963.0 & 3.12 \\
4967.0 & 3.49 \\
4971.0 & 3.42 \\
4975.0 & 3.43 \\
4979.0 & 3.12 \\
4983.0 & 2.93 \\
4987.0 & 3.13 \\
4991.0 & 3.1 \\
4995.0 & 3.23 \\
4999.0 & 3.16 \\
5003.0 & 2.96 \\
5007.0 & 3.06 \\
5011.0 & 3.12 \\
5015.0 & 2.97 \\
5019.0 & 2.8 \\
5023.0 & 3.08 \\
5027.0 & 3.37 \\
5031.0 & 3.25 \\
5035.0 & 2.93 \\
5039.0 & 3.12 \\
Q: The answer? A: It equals -3.1 AA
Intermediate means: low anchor 3.16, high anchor 2.88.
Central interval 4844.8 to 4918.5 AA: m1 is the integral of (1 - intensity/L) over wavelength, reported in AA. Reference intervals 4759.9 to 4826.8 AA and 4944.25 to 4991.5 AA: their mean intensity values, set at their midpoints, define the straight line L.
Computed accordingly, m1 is 3.5 AA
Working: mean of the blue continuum 3.26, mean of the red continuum 3.28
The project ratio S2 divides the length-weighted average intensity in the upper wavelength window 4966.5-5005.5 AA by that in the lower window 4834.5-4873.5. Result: 1.05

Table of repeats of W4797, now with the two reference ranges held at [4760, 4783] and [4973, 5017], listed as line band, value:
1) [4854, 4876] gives 1.5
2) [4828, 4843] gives 0.3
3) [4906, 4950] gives -2.1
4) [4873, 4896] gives 0.2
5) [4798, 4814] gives -0.9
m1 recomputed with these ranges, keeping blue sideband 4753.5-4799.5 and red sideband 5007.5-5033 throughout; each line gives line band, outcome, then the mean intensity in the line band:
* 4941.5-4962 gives -1.4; 3.35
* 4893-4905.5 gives -0.6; 3.31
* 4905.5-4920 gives -0.3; 3.23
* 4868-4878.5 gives 0.3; 3.08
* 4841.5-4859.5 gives 0.8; 3.05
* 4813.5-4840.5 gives 0.3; 3.16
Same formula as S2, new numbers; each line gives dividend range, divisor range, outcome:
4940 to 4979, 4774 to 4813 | 1.01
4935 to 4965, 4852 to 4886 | 1.11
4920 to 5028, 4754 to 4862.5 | 1.01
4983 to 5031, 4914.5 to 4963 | 0.94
